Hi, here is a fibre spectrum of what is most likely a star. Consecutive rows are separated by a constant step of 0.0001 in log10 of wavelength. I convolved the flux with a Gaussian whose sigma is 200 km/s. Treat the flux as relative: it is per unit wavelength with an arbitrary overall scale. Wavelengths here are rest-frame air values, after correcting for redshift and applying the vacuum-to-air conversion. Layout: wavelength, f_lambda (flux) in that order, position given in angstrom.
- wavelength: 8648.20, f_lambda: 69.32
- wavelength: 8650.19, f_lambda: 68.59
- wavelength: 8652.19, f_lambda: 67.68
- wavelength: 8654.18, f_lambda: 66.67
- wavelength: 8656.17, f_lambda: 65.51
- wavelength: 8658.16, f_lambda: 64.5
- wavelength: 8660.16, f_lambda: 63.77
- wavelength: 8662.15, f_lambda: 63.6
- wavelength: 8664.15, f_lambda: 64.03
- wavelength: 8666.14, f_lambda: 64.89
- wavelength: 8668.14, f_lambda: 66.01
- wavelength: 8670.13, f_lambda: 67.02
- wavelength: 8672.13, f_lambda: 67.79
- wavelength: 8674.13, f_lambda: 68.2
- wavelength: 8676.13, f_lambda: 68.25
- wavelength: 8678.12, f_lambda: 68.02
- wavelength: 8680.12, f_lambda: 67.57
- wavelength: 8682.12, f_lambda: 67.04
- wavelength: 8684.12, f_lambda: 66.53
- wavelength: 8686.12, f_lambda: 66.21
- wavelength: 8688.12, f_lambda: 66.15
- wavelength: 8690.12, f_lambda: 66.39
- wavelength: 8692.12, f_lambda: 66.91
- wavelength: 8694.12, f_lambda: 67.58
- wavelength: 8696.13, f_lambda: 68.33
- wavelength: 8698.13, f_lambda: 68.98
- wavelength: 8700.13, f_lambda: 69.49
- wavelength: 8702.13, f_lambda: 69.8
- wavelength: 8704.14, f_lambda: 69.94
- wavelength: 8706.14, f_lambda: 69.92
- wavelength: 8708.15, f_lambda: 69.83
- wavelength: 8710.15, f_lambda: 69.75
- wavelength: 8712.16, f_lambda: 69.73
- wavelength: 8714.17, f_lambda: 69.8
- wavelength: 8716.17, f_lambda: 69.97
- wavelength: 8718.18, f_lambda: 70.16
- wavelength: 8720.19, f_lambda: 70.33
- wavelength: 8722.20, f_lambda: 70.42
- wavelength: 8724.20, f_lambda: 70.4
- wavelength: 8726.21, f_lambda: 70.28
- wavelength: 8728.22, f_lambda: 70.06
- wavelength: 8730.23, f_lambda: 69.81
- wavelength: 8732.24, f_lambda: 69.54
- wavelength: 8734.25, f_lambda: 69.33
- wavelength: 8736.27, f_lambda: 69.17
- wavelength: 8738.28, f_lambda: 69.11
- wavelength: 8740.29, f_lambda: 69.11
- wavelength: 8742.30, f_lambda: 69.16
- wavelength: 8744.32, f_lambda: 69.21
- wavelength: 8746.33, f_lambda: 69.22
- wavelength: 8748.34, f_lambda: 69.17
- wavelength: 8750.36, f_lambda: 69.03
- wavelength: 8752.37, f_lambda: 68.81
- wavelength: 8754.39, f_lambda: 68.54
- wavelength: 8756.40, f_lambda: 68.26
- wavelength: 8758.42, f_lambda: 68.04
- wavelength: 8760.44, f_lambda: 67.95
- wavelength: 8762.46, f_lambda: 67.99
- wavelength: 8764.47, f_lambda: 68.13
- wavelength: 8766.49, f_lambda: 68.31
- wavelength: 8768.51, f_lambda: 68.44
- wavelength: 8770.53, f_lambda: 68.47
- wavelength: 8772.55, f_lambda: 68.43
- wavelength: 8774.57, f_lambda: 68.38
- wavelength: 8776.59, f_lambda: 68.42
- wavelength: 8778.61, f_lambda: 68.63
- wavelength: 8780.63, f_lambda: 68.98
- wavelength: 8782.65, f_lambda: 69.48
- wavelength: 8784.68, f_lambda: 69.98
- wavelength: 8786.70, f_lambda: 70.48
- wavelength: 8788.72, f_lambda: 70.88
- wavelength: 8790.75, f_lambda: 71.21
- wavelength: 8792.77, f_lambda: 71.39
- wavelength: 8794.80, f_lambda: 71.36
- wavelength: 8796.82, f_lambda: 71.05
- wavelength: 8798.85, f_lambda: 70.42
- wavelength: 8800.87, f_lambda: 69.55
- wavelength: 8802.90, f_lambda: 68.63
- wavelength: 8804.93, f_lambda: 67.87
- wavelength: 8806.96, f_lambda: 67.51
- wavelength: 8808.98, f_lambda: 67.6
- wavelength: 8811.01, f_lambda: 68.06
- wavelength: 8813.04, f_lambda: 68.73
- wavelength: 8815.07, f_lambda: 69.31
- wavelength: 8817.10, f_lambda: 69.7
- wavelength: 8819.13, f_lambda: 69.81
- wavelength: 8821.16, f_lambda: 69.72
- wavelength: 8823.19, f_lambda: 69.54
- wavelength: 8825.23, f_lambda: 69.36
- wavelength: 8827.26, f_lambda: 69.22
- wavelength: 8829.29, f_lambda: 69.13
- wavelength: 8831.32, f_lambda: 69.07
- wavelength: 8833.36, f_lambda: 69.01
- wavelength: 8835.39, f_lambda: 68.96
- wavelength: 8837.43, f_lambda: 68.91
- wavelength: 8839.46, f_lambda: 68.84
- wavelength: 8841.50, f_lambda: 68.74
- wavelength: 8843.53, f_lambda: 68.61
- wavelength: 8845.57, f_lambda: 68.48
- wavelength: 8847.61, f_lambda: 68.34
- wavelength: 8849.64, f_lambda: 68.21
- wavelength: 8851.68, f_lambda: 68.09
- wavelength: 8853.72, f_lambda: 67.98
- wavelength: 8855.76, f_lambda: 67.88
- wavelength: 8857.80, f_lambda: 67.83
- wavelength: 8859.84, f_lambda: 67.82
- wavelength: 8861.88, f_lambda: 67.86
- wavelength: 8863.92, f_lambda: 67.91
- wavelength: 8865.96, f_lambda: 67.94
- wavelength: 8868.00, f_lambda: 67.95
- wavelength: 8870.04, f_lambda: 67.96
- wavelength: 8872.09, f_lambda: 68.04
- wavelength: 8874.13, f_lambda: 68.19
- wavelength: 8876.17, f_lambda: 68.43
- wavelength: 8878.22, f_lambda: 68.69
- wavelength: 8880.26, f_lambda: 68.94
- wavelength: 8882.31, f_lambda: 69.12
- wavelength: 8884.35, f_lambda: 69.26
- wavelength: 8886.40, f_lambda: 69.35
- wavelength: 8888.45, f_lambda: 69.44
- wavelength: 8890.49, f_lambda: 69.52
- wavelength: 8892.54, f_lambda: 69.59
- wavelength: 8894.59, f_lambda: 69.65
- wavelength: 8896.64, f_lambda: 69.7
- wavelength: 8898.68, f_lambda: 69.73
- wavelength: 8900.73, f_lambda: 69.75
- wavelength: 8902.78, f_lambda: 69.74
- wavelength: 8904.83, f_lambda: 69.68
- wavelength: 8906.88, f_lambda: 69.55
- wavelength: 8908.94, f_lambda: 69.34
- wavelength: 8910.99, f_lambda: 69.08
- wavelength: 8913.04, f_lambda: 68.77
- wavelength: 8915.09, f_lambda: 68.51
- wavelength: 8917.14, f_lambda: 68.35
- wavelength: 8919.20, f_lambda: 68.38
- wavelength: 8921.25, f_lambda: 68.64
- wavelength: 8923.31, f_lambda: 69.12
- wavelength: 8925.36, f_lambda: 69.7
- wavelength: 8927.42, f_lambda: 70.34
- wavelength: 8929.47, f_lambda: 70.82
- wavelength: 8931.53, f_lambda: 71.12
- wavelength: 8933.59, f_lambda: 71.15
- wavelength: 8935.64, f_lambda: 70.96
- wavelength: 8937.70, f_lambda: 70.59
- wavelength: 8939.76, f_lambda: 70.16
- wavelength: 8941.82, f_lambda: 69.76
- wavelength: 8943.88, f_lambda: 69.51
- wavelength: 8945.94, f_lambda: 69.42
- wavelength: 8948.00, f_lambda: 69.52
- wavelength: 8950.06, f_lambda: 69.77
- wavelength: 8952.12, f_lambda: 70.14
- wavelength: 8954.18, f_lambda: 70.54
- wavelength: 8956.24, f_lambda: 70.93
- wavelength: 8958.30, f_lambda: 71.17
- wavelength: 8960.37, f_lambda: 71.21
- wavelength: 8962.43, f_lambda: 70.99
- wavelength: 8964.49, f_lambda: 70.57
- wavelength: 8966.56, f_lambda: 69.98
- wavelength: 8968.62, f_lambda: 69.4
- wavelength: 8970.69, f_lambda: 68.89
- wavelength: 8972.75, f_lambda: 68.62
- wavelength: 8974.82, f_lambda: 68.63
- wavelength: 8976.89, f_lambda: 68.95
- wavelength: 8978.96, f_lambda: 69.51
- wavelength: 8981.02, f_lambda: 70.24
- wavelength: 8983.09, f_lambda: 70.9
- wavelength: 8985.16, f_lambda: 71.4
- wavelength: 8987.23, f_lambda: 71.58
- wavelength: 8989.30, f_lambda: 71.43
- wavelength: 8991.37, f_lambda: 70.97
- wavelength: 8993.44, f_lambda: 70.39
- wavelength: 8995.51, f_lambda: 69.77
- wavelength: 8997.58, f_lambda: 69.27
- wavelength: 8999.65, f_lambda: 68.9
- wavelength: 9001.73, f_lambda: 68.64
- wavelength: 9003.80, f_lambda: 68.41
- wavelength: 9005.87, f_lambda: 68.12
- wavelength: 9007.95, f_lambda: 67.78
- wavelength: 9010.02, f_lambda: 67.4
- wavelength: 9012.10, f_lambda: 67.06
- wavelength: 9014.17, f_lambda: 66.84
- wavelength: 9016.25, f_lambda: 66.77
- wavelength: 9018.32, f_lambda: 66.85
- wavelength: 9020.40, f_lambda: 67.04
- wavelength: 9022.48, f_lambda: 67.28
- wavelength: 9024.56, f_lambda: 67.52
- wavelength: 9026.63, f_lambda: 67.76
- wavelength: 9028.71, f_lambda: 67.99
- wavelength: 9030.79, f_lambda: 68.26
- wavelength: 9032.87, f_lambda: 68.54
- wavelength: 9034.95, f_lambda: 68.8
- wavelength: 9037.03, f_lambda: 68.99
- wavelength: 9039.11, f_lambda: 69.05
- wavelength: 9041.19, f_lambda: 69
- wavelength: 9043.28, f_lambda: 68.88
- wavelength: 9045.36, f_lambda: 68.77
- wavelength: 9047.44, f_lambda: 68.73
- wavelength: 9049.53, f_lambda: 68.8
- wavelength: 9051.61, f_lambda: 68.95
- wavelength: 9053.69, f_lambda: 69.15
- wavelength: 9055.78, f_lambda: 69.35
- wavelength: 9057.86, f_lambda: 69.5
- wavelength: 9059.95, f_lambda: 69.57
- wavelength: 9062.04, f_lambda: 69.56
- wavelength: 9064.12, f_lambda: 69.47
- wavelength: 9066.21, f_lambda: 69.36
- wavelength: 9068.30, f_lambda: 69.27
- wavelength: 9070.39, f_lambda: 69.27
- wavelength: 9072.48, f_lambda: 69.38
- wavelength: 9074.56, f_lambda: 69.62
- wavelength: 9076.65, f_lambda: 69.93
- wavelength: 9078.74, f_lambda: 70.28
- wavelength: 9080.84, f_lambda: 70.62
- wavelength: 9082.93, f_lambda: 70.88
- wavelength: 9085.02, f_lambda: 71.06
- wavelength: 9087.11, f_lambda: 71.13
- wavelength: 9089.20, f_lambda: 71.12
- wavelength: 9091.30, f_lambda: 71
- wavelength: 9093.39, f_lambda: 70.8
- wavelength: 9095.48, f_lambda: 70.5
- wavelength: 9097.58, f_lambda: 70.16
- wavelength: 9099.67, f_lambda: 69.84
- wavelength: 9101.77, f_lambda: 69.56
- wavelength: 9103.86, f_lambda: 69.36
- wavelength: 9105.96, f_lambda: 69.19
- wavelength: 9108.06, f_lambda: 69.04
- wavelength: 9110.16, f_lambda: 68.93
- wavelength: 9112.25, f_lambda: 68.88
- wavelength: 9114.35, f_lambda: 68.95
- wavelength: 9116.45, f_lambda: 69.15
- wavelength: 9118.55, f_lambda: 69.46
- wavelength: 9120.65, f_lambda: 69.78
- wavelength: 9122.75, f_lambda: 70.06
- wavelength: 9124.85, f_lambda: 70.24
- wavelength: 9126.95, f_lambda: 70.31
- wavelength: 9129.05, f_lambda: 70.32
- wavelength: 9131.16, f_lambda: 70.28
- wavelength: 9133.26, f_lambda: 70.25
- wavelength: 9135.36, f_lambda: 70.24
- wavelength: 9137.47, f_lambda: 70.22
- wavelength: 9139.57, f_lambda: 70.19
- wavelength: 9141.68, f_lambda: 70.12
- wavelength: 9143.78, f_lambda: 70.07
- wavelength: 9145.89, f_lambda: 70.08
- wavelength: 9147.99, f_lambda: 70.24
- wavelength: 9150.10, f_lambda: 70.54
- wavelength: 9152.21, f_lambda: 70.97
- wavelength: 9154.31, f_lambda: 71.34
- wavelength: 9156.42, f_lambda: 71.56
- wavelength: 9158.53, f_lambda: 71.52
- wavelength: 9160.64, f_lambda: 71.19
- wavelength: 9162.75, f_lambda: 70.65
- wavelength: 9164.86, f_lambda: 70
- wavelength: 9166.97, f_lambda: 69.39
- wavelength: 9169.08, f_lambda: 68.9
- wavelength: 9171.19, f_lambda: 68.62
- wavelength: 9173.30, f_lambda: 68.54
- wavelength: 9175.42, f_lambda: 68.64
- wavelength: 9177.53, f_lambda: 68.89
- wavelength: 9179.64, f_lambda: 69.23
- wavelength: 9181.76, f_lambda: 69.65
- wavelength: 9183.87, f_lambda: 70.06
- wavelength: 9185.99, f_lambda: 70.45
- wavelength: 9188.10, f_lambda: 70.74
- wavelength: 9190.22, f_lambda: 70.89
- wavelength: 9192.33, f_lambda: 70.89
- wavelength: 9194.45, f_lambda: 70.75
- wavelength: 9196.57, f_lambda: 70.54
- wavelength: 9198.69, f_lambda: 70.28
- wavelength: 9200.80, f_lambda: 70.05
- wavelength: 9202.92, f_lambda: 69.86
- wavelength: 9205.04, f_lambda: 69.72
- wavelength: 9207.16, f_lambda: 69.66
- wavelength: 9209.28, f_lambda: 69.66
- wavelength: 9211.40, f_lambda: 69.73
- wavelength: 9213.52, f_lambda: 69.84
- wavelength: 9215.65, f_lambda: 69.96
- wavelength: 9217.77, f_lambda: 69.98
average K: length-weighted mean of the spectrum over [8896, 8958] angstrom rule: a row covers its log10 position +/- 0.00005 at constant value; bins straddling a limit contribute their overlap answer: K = 69.8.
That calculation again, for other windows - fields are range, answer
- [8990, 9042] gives 68.3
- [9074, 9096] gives 70.7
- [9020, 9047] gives 68.3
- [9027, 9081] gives 69.1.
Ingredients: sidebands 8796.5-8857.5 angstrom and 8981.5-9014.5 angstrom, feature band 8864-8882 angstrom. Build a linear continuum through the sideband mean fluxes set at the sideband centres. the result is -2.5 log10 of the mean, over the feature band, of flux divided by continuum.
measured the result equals 0.01 mag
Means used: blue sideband 68.8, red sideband 69.4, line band 68.3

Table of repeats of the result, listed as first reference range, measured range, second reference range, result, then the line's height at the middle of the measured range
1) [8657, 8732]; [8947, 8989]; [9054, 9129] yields -0.014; 69.3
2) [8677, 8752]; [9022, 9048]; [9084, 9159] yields 0.023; 69.9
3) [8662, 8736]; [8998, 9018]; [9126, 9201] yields 0.028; 69.6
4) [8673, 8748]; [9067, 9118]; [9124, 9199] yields 0.001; 70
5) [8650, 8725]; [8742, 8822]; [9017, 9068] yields -0.018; 68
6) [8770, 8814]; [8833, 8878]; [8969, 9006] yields 0.019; 69.5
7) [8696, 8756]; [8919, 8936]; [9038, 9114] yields -0.007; 69.6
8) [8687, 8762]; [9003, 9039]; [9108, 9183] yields 0.030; 69.7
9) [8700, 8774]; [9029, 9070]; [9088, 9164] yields 0.015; 70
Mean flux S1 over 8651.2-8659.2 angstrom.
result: 66.1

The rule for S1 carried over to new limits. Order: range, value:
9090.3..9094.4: 71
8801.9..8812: 67.9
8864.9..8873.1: 68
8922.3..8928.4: 69.7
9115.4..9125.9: 69.7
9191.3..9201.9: 70.5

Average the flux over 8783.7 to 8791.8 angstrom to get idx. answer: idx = 70.7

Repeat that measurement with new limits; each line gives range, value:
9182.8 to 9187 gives 70.2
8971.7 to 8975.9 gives 68.6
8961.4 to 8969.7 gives 70.2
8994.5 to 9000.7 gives 69.3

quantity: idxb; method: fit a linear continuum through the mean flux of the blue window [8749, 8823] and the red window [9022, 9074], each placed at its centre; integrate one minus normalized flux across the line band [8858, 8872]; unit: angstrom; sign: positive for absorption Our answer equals 0.2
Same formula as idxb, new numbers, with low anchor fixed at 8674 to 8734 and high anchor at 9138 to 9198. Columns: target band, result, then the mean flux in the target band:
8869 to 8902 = 0.1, 69.1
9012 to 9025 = 0.5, 67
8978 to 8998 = -0.3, 70.6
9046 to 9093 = 0.0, 69.8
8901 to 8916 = 0.0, 69.3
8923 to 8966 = -0.5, 70.4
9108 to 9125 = 0.2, 69.4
